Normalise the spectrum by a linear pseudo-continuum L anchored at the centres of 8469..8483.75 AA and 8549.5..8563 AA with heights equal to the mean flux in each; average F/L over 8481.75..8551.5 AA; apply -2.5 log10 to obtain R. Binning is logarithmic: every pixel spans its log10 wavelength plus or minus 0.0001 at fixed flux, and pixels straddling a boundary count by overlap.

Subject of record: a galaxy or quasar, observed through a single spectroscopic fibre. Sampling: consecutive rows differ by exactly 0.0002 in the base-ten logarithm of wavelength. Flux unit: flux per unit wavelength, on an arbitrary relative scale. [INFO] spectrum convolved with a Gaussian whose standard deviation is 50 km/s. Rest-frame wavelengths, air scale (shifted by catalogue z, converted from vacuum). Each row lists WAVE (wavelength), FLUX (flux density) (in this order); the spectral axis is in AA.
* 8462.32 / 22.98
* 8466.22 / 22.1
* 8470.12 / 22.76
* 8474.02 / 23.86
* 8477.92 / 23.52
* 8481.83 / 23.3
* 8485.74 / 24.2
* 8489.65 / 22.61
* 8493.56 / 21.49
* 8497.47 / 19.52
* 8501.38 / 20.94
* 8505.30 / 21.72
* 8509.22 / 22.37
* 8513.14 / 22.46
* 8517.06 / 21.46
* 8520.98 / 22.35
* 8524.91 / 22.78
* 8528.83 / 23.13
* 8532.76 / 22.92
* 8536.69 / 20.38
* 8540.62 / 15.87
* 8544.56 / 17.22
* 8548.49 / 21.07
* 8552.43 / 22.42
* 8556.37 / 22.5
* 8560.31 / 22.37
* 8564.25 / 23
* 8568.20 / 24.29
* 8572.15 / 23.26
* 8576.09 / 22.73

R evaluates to 0.07 mag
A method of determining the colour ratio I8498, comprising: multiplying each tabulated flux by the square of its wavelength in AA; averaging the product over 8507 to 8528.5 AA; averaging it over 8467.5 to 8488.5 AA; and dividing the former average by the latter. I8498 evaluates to 0.96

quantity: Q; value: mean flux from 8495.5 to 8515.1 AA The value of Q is 21.4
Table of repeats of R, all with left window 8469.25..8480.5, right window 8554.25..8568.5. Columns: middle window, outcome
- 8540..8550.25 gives 0.249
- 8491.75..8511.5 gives 0.100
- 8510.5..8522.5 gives 0.051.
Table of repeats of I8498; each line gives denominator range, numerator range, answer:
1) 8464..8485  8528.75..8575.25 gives 0.95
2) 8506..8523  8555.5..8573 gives 1.06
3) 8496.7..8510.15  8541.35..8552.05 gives 0.92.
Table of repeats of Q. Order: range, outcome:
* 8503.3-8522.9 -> 22.1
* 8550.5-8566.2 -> 22.6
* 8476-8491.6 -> 23.4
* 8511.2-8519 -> 22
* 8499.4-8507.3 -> 21.3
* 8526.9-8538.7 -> 22.1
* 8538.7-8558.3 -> 19.8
